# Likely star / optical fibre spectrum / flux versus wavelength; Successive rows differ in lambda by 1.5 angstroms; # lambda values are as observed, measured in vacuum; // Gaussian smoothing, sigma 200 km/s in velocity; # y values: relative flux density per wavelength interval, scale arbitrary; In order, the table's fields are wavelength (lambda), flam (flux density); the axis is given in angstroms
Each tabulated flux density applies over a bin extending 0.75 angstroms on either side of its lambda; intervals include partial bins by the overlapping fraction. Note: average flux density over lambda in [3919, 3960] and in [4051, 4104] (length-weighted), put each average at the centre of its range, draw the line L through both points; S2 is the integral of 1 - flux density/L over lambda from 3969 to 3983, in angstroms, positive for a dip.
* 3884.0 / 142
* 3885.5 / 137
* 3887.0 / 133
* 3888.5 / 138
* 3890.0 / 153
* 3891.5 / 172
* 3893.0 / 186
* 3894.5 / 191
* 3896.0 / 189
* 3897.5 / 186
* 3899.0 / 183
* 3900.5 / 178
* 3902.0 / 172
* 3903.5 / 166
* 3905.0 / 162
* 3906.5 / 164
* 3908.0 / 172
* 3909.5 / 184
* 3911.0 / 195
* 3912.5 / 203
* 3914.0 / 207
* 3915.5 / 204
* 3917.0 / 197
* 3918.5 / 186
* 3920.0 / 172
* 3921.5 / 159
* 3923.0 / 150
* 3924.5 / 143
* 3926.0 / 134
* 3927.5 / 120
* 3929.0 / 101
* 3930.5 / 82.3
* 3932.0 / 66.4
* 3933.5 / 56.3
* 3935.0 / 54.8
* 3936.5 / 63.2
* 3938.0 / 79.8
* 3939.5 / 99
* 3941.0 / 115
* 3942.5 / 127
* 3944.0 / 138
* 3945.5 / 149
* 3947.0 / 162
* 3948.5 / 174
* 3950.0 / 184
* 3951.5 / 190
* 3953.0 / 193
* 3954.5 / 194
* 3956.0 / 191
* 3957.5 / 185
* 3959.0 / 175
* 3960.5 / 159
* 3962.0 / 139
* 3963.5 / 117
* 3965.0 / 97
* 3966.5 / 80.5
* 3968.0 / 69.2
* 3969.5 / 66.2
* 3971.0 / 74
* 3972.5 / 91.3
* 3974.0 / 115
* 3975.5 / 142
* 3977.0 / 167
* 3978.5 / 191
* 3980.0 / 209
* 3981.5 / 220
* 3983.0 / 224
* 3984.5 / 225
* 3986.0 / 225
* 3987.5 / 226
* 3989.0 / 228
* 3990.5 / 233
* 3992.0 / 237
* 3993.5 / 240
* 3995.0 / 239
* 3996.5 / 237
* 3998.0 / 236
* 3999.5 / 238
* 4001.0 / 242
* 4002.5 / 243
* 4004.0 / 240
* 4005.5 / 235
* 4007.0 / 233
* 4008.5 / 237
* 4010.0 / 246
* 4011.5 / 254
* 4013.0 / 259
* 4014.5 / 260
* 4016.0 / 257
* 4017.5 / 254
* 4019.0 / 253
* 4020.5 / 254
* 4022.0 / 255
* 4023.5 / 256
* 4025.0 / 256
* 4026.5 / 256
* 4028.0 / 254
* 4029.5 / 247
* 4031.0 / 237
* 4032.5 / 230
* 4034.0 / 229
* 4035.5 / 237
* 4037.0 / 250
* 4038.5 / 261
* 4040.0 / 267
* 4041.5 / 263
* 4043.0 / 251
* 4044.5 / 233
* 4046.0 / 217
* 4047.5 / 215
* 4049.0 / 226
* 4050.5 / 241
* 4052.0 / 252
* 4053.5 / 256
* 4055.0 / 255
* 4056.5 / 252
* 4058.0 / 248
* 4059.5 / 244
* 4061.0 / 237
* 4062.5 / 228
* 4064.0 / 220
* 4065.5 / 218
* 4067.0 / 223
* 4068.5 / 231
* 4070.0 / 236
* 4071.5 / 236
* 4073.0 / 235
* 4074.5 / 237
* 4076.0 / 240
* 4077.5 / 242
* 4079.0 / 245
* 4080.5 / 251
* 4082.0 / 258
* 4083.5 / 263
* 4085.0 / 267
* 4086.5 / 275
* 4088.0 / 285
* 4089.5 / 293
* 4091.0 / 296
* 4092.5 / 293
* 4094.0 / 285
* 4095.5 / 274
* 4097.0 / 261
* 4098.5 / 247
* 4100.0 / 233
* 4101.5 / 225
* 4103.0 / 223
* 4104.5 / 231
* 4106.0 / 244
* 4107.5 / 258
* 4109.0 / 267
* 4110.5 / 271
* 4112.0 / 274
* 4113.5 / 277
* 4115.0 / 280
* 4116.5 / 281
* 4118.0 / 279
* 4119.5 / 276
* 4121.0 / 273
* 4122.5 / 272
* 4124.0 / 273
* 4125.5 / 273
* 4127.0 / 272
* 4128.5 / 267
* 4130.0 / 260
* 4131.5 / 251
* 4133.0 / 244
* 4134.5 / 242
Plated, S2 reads 1.7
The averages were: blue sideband 136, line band 147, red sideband 250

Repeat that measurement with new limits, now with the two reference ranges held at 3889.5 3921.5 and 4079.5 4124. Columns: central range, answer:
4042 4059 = 0.2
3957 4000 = 7.9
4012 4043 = -2.4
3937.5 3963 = 5.7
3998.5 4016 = -1.5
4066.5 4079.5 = 0.9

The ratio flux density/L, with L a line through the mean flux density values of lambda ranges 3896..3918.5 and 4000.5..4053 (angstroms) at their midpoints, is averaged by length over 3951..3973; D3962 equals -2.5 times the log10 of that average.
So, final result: 0.489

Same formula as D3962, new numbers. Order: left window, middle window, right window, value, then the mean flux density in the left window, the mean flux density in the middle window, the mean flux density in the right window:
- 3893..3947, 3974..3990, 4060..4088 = -0.09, 148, 202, 242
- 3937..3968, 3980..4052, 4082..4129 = -0.23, 145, 241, 267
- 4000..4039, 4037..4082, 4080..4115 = 0.07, 247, 240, 264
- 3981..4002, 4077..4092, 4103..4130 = -0.04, 232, 268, 267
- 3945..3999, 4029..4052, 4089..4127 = -0.09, 175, 241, 266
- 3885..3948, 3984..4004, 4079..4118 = -0.19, 148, 235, 264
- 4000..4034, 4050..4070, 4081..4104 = 0.08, 248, 239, 265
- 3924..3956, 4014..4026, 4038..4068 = -0.23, 126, 256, 240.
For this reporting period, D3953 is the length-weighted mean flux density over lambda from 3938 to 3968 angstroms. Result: 147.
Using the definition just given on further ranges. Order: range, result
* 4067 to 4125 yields 260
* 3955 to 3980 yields 132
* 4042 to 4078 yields 237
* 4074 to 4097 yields 267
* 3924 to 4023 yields 176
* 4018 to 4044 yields 250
